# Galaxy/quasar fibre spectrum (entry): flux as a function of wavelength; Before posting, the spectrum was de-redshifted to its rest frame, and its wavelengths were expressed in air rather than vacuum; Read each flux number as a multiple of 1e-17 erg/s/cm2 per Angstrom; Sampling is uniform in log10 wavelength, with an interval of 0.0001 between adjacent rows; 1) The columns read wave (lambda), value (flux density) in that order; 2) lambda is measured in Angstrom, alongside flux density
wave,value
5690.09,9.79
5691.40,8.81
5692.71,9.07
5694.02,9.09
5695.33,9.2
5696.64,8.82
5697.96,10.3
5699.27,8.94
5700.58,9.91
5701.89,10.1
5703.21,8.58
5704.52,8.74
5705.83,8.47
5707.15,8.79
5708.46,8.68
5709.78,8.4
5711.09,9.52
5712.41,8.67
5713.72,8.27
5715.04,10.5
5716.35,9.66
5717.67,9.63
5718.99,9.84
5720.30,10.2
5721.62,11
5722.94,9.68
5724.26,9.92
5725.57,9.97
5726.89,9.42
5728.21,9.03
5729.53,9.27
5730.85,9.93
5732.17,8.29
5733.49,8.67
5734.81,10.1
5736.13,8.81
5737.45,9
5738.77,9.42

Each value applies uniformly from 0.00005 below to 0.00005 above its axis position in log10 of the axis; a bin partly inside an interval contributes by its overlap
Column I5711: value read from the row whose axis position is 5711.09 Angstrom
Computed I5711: 9.52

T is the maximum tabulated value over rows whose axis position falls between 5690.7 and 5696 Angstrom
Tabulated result 9.2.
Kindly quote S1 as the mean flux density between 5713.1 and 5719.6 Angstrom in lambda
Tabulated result 9.58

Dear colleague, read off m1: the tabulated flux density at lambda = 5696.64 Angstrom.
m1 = 8.82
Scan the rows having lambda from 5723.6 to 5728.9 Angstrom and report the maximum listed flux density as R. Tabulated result 9.97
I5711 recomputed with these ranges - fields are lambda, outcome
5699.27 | 8.94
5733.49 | 8.67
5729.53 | 9.27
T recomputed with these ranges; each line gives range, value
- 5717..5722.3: 11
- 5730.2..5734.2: 9.93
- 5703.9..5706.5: 8.74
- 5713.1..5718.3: 10.5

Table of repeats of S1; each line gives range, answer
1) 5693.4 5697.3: 9.03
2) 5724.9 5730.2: 9.43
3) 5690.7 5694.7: 9.01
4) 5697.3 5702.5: 9.82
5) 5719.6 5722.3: 10.6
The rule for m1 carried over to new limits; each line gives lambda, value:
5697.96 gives 10.3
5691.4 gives 8.81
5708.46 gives 8.68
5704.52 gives 8.74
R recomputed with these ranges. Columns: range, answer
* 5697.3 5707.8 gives 10.3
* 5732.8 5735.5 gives 10.1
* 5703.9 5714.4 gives 9.52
